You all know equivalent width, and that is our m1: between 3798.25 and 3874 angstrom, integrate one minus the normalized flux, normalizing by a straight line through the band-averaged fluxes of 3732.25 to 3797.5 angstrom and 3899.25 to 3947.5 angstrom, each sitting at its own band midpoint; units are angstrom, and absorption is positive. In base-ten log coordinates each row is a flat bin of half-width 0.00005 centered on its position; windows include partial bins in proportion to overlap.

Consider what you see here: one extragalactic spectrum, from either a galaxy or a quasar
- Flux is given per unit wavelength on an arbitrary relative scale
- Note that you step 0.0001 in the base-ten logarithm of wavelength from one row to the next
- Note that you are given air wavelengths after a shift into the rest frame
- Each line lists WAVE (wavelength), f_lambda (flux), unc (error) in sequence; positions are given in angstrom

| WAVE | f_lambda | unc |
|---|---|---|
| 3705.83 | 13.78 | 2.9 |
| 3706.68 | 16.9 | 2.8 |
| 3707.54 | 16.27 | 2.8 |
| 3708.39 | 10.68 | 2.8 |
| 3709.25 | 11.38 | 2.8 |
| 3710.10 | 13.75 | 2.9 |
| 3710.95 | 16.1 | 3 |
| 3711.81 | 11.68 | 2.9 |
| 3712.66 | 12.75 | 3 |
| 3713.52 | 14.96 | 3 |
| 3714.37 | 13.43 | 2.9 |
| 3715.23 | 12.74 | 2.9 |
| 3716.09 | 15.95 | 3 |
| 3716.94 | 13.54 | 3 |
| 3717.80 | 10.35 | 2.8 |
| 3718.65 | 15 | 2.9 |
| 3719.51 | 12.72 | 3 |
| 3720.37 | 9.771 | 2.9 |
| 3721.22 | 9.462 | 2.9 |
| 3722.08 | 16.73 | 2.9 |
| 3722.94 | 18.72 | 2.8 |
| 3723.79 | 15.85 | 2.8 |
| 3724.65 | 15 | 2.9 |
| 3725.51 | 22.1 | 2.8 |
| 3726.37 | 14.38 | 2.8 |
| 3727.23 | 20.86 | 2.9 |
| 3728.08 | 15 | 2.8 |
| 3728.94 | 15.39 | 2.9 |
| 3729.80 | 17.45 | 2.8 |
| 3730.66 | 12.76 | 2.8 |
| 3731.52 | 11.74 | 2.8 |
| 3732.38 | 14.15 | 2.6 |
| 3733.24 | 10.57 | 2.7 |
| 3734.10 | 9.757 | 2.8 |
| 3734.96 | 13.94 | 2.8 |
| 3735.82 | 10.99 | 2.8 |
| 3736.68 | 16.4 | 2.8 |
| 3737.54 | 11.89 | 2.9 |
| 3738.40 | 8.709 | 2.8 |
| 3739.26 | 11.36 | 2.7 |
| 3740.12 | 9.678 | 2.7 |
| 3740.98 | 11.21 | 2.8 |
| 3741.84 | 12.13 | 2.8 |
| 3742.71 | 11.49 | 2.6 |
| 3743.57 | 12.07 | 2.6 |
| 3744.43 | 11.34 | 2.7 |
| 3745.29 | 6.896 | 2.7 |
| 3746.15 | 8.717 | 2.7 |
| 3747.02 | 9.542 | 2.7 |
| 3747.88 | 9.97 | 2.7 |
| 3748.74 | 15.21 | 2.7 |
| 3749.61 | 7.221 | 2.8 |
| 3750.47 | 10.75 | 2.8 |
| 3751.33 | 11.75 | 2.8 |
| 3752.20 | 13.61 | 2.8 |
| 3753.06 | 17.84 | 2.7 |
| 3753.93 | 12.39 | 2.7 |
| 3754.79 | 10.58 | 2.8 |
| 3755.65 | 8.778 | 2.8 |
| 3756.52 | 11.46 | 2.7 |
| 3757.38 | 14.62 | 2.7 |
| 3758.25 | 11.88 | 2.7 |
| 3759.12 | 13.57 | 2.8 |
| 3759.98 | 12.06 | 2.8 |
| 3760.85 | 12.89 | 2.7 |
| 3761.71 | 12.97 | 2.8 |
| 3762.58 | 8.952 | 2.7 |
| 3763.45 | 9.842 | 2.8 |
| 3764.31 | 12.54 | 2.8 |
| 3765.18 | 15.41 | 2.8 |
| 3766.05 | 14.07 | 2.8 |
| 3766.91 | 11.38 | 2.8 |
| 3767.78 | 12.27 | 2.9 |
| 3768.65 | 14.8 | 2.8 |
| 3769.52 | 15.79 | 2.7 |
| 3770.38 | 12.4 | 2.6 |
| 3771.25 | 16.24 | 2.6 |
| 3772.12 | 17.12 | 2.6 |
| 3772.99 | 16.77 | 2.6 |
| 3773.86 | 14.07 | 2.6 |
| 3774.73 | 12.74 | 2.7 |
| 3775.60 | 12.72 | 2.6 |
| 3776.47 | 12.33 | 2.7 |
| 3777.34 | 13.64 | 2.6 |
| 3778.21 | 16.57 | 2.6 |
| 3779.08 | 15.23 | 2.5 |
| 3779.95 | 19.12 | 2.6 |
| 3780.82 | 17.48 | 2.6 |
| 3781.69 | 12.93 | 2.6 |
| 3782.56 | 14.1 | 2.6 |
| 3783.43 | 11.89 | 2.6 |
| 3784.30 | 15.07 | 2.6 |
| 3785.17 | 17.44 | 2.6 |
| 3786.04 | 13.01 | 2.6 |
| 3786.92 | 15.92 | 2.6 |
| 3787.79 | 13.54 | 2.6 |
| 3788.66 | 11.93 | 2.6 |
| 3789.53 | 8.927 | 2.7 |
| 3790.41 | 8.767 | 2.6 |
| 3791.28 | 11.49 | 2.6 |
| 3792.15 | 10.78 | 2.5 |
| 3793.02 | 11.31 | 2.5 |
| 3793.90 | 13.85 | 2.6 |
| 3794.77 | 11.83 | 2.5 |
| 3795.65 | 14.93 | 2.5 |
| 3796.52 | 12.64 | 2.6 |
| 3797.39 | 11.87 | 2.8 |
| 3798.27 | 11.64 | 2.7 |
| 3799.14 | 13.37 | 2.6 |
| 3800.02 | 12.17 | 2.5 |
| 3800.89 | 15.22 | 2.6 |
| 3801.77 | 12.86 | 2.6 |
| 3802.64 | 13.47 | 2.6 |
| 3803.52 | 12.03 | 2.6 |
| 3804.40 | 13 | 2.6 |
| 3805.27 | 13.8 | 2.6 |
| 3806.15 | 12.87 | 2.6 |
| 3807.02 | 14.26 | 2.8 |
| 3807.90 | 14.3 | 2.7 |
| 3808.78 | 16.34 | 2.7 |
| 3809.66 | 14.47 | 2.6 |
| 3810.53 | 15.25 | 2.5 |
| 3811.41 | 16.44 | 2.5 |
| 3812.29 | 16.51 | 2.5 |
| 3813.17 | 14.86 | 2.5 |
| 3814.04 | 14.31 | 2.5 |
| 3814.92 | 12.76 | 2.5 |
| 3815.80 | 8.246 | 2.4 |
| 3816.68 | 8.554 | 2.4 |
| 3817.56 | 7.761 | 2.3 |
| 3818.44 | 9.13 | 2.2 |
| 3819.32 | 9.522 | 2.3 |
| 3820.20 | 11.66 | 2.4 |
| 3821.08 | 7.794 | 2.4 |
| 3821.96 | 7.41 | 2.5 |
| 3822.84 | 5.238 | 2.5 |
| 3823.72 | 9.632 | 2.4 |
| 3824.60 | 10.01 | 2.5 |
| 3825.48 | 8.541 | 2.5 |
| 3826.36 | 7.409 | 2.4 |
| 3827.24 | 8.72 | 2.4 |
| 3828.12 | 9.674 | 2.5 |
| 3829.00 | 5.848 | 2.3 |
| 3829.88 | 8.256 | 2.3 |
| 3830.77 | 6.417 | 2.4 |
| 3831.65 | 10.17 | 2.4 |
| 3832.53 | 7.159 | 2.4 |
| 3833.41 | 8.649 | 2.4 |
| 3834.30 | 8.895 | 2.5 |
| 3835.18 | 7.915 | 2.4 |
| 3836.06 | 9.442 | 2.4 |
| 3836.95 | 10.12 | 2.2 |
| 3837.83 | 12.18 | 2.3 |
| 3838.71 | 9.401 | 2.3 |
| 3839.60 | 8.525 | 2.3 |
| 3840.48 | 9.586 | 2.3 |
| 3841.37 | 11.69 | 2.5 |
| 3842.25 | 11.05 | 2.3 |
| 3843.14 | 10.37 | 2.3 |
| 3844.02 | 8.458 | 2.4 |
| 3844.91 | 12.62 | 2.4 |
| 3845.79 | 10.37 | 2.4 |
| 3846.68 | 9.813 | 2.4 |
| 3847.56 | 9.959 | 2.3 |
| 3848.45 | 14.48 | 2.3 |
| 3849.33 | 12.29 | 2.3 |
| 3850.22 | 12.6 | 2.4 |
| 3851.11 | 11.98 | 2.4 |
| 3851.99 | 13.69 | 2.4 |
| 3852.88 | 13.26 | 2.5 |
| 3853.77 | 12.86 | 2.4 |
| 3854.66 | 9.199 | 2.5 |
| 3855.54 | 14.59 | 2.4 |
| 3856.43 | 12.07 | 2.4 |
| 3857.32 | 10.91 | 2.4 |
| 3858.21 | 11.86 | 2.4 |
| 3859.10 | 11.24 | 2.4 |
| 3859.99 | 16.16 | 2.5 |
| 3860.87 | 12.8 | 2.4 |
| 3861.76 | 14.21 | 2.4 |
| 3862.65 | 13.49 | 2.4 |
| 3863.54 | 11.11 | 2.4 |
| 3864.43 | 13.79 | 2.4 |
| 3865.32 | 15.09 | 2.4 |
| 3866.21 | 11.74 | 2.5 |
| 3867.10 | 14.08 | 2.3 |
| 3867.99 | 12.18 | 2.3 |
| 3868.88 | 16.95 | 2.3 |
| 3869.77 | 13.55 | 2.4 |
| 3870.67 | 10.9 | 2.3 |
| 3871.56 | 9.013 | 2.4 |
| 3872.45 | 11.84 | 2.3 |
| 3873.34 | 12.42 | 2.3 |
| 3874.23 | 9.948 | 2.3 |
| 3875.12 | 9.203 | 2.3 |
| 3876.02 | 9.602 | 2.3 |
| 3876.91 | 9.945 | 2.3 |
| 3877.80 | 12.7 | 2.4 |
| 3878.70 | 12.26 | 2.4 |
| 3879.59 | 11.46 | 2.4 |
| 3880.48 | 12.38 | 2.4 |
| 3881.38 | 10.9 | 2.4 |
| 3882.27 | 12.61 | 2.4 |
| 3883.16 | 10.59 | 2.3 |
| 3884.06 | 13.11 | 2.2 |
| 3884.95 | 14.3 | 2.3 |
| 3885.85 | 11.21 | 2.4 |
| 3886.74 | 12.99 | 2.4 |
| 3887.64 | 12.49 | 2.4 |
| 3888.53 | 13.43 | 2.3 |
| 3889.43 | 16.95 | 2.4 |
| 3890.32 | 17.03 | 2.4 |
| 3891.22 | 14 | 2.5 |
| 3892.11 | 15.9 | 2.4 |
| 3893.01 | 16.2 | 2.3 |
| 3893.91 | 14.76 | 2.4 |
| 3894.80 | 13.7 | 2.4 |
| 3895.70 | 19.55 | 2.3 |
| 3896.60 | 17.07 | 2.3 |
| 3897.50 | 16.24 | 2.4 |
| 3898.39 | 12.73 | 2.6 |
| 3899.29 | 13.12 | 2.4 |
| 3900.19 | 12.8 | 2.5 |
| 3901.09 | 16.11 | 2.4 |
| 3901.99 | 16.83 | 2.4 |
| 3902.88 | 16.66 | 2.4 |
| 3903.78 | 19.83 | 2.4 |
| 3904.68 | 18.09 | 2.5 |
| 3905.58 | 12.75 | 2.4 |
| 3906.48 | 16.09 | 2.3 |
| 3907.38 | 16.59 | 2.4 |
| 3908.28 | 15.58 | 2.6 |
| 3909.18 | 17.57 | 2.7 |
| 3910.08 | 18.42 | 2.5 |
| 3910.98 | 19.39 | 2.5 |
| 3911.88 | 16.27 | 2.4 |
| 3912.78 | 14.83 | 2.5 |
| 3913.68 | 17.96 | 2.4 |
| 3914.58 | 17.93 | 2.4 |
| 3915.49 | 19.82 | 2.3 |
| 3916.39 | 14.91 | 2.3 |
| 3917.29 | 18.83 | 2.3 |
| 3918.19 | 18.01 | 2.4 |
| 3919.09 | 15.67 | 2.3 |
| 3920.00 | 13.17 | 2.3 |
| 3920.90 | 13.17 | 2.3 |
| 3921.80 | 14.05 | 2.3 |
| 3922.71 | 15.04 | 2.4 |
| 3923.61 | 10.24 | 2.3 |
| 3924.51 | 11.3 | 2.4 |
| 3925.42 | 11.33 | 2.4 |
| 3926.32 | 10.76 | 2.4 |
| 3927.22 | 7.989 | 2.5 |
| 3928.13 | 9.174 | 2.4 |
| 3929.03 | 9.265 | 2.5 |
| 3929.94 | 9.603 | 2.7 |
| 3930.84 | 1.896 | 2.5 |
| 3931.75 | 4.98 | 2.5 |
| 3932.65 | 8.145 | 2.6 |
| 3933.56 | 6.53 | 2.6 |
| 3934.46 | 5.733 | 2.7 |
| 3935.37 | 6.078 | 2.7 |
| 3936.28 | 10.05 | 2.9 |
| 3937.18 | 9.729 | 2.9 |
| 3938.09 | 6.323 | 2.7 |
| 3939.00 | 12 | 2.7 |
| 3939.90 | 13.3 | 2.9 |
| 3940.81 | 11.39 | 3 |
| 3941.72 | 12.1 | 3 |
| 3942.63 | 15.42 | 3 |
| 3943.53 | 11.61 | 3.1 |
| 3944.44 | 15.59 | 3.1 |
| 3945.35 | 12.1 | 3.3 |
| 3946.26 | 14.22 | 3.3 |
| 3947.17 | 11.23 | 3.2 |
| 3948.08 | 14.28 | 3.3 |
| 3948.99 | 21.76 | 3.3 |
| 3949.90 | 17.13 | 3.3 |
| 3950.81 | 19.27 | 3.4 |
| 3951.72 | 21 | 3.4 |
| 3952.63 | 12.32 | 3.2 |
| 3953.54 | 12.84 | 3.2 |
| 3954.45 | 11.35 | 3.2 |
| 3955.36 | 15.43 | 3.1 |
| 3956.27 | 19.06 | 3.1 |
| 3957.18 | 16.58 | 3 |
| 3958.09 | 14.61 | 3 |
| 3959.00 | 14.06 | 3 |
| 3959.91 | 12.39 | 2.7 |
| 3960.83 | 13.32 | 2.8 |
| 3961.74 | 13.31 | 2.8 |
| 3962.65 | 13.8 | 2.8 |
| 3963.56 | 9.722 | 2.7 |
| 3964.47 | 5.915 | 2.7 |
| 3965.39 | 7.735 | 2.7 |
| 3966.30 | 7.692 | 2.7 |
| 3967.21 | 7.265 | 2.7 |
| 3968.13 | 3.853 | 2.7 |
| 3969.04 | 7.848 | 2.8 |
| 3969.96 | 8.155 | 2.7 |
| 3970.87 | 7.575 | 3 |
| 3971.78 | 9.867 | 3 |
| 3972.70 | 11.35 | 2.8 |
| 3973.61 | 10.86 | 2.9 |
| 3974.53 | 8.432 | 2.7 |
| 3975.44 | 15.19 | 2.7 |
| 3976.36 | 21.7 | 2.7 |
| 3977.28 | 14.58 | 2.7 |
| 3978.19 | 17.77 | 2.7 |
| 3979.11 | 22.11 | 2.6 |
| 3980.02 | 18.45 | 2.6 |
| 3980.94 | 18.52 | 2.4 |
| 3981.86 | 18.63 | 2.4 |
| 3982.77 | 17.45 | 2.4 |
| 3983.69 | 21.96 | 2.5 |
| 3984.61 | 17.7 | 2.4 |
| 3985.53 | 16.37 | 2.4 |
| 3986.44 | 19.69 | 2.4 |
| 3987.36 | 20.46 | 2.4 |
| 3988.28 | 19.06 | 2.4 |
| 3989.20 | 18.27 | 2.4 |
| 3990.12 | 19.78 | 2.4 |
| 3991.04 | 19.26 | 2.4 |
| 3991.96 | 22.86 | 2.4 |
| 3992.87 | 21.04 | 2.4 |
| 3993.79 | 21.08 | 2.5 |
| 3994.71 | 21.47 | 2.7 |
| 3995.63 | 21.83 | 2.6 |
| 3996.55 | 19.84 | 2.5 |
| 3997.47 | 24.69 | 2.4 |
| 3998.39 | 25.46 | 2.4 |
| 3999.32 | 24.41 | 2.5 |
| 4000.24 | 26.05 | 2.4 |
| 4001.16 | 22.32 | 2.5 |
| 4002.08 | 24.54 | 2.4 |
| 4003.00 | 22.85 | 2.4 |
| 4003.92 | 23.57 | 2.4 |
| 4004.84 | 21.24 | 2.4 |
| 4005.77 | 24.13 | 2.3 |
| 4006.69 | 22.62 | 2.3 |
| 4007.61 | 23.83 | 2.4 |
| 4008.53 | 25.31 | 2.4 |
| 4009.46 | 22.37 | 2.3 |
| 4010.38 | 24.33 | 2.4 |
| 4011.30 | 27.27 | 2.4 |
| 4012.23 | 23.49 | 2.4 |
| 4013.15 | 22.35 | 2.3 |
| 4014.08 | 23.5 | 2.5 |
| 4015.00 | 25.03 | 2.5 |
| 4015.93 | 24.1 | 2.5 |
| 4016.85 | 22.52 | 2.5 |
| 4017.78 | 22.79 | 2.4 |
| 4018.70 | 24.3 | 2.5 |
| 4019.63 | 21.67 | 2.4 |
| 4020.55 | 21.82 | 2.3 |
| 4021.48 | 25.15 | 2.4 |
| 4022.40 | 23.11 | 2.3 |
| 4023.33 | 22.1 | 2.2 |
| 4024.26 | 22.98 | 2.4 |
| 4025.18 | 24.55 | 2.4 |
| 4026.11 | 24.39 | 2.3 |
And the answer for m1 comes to 8.2 angstrom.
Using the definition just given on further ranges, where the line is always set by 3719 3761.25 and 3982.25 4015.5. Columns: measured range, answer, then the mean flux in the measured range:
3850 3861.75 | 3.0 angstrom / 12.6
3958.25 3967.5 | 4.5 angstrom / 10.7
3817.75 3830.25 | 5.8 angstrom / 8.48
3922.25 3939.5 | 9.6 angstrom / 8.76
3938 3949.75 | 3.9 angstrom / 13.5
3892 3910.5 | 2.6 angstrom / 16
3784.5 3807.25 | 3.0 angstrom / 12.8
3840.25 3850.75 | 3.4 angstrom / 11.1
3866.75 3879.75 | 4.3 angstrom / 11.7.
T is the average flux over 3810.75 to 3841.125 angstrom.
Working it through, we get 9.66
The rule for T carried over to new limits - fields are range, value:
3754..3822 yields 13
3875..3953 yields 13.5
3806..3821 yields 12.7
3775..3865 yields 11.8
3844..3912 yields 13.5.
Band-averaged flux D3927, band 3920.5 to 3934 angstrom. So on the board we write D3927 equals 9.55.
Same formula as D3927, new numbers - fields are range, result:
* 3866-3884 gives 11.7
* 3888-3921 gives 16.2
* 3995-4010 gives 23.4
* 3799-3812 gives 14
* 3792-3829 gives 11.8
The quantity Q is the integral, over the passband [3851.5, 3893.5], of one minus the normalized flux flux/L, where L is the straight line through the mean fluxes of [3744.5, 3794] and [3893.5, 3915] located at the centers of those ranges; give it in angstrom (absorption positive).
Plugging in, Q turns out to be 7.5 angstrom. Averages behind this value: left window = 12.9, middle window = 12.7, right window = 16.3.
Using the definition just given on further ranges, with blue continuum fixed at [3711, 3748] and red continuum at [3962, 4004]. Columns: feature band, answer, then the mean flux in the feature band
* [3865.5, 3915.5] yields 3.9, 14.3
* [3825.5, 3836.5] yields 4.8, 8.23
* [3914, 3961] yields 9.9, 12.8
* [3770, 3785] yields -1.1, 14.8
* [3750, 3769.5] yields 1.4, 12.5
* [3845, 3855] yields 2.0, 11.9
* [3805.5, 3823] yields 2.8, 12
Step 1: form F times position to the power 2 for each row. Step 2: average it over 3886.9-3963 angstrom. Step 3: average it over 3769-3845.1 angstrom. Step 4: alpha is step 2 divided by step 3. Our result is 1.24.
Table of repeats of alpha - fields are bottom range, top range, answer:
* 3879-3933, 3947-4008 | 1.25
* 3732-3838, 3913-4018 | 1.46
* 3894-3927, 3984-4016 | 1.50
